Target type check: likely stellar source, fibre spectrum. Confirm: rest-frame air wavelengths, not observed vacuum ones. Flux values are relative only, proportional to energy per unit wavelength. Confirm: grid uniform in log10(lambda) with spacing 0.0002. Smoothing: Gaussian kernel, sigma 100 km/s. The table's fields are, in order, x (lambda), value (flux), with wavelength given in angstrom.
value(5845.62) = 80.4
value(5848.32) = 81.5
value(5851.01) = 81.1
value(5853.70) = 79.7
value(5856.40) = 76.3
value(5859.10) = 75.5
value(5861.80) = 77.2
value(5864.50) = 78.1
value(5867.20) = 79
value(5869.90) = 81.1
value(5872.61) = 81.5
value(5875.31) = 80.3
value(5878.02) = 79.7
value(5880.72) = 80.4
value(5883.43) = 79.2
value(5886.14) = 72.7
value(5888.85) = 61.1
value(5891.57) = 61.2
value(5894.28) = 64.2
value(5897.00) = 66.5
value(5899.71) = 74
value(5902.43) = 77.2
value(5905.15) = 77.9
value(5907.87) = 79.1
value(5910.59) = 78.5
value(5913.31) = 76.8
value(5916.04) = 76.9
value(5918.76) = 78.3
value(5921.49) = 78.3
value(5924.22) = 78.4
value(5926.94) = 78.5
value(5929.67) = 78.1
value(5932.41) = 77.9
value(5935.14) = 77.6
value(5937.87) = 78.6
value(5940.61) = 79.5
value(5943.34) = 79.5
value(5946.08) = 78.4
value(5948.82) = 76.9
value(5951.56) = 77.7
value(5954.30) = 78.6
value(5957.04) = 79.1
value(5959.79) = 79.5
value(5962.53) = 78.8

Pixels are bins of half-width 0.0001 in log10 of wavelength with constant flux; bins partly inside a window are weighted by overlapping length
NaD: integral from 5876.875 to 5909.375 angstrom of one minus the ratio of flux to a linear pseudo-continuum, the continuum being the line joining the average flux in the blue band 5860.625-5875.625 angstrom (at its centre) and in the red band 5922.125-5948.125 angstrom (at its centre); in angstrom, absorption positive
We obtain 2.6 angstrom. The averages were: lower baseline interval 79.5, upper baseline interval 78.5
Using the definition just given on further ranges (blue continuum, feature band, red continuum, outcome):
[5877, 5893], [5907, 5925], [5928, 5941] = -0.5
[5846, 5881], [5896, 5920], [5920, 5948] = 0.8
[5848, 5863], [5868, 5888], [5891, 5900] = -2.1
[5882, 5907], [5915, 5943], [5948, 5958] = -1.2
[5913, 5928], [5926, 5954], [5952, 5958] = 0.0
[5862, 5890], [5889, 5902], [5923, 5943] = 1.8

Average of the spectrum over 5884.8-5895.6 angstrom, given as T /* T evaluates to 64.8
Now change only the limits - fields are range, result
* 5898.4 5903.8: 75.6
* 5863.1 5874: 79.9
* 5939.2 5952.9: 78.4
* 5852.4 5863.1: 77.1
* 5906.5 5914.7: 78.1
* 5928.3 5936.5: 77.8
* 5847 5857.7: 79.7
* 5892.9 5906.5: 71.9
